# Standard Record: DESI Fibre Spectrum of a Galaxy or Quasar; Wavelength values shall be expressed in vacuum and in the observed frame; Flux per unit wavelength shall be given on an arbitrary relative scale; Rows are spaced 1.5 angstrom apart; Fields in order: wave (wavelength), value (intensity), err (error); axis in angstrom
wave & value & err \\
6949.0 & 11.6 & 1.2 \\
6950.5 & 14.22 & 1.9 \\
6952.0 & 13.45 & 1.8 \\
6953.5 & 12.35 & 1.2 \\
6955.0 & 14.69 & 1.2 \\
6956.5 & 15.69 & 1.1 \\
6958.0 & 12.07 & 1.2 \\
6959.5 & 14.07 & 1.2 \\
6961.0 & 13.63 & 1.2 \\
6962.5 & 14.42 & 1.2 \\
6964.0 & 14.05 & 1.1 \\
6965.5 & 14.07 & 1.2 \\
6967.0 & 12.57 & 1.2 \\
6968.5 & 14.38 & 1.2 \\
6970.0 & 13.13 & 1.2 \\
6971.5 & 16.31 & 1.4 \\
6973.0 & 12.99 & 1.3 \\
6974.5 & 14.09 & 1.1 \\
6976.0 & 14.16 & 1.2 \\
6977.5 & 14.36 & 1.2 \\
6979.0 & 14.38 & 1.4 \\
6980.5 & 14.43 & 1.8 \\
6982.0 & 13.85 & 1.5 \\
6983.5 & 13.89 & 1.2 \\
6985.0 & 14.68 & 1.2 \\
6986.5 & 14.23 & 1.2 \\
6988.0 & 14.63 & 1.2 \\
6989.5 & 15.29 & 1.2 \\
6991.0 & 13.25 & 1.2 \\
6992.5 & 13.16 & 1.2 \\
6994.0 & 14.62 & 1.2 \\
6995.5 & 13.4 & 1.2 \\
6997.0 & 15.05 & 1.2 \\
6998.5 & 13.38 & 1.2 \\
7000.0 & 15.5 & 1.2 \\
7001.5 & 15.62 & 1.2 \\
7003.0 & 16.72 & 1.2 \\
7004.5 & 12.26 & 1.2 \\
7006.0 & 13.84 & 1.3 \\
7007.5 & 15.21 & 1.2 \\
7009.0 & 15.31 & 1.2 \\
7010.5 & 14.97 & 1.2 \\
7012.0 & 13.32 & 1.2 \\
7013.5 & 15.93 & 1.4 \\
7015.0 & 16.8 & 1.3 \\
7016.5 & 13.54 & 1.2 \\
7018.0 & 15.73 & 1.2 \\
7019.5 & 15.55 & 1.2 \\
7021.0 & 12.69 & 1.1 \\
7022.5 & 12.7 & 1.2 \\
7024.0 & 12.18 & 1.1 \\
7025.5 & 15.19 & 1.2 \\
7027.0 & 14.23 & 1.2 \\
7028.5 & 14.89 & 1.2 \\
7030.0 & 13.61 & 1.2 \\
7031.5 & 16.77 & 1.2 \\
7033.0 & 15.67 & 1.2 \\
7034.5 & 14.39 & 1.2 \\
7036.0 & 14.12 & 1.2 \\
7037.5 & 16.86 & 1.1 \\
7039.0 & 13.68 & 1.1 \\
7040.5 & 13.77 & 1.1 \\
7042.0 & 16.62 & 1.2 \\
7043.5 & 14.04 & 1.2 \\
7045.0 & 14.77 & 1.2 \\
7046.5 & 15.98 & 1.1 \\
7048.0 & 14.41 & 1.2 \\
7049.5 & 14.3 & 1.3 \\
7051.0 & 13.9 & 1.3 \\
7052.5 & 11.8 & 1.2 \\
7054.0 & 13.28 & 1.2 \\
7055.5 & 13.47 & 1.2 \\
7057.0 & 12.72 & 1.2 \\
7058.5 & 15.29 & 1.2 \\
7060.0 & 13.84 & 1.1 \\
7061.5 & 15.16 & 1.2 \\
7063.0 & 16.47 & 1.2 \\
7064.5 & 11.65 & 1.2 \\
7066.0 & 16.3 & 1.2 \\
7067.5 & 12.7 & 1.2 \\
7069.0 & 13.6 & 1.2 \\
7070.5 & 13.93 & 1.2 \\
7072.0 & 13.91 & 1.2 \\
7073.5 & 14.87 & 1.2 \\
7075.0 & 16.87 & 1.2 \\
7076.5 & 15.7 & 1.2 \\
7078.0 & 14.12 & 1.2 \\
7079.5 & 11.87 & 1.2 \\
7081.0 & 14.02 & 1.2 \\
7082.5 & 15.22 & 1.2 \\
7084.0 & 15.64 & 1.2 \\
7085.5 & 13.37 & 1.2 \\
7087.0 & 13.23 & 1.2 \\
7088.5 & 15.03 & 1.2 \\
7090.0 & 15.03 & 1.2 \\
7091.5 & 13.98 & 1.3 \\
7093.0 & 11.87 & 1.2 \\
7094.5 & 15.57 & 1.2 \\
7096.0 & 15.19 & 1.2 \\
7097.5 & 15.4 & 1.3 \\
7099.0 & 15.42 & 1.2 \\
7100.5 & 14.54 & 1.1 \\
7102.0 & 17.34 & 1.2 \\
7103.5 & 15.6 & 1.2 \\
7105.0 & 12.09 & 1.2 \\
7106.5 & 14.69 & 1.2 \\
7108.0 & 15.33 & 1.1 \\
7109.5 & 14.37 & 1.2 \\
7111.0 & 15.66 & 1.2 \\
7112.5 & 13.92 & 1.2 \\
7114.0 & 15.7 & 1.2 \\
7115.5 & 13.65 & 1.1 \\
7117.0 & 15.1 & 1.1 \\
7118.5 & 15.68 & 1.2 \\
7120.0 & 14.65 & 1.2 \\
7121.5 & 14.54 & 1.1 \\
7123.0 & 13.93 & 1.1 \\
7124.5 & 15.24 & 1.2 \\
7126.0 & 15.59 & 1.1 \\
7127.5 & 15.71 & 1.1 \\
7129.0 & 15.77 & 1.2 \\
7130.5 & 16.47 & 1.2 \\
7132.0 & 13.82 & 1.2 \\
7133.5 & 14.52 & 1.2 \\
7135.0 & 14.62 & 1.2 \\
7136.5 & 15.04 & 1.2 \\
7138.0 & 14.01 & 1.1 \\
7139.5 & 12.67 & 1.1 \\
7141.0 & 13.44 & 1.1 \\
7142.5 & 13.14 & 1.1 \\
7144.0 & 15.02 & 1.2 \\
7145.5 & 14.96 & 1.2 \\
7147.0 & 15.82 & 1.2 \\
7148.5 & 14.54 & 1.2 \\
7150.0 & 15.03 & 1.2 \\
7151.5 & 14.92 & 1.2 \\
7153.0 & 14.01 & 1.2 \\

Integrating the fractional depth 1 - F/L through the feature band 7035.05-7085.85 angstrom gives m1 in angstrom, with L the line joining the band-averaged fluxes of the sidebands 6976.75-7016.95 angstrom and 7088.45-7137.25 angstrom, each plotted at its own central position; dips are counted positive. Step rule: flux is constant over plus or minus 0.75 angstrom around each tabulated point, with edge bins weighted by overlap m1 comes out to 1.2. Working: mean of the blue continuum 14.5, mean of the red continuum 14.9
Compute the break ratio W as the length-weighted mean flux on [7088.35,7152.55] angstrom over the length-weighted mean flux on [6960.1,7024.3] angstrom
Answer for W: 1.03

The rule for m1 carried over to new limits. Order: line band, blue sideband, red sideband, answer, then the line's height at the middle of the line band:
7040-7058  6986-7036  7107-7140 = 0.6 angstrom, 14.6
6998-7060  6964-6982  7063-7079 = -1.0 angstrom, 14.3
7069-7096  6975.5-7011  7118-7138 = 0.8 angstrom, 14.8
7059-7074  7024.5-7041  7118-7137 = 0.6 angstrom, 14.9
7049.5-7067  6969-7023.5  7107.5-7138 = 0.8 angstrom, 14.7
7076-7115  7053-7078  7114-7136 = 0.2 angstrom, 14.7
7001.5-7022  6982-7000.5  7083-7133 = -0.6 angstrom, 14.3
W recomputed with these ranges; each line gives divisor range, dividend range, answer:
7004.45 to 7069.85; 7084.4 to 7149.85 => 1.02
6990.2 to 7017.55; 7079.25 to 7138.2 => 1.01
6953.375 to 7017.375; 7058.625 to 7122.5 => 1.02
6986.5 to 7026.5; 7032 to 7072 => 0.99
